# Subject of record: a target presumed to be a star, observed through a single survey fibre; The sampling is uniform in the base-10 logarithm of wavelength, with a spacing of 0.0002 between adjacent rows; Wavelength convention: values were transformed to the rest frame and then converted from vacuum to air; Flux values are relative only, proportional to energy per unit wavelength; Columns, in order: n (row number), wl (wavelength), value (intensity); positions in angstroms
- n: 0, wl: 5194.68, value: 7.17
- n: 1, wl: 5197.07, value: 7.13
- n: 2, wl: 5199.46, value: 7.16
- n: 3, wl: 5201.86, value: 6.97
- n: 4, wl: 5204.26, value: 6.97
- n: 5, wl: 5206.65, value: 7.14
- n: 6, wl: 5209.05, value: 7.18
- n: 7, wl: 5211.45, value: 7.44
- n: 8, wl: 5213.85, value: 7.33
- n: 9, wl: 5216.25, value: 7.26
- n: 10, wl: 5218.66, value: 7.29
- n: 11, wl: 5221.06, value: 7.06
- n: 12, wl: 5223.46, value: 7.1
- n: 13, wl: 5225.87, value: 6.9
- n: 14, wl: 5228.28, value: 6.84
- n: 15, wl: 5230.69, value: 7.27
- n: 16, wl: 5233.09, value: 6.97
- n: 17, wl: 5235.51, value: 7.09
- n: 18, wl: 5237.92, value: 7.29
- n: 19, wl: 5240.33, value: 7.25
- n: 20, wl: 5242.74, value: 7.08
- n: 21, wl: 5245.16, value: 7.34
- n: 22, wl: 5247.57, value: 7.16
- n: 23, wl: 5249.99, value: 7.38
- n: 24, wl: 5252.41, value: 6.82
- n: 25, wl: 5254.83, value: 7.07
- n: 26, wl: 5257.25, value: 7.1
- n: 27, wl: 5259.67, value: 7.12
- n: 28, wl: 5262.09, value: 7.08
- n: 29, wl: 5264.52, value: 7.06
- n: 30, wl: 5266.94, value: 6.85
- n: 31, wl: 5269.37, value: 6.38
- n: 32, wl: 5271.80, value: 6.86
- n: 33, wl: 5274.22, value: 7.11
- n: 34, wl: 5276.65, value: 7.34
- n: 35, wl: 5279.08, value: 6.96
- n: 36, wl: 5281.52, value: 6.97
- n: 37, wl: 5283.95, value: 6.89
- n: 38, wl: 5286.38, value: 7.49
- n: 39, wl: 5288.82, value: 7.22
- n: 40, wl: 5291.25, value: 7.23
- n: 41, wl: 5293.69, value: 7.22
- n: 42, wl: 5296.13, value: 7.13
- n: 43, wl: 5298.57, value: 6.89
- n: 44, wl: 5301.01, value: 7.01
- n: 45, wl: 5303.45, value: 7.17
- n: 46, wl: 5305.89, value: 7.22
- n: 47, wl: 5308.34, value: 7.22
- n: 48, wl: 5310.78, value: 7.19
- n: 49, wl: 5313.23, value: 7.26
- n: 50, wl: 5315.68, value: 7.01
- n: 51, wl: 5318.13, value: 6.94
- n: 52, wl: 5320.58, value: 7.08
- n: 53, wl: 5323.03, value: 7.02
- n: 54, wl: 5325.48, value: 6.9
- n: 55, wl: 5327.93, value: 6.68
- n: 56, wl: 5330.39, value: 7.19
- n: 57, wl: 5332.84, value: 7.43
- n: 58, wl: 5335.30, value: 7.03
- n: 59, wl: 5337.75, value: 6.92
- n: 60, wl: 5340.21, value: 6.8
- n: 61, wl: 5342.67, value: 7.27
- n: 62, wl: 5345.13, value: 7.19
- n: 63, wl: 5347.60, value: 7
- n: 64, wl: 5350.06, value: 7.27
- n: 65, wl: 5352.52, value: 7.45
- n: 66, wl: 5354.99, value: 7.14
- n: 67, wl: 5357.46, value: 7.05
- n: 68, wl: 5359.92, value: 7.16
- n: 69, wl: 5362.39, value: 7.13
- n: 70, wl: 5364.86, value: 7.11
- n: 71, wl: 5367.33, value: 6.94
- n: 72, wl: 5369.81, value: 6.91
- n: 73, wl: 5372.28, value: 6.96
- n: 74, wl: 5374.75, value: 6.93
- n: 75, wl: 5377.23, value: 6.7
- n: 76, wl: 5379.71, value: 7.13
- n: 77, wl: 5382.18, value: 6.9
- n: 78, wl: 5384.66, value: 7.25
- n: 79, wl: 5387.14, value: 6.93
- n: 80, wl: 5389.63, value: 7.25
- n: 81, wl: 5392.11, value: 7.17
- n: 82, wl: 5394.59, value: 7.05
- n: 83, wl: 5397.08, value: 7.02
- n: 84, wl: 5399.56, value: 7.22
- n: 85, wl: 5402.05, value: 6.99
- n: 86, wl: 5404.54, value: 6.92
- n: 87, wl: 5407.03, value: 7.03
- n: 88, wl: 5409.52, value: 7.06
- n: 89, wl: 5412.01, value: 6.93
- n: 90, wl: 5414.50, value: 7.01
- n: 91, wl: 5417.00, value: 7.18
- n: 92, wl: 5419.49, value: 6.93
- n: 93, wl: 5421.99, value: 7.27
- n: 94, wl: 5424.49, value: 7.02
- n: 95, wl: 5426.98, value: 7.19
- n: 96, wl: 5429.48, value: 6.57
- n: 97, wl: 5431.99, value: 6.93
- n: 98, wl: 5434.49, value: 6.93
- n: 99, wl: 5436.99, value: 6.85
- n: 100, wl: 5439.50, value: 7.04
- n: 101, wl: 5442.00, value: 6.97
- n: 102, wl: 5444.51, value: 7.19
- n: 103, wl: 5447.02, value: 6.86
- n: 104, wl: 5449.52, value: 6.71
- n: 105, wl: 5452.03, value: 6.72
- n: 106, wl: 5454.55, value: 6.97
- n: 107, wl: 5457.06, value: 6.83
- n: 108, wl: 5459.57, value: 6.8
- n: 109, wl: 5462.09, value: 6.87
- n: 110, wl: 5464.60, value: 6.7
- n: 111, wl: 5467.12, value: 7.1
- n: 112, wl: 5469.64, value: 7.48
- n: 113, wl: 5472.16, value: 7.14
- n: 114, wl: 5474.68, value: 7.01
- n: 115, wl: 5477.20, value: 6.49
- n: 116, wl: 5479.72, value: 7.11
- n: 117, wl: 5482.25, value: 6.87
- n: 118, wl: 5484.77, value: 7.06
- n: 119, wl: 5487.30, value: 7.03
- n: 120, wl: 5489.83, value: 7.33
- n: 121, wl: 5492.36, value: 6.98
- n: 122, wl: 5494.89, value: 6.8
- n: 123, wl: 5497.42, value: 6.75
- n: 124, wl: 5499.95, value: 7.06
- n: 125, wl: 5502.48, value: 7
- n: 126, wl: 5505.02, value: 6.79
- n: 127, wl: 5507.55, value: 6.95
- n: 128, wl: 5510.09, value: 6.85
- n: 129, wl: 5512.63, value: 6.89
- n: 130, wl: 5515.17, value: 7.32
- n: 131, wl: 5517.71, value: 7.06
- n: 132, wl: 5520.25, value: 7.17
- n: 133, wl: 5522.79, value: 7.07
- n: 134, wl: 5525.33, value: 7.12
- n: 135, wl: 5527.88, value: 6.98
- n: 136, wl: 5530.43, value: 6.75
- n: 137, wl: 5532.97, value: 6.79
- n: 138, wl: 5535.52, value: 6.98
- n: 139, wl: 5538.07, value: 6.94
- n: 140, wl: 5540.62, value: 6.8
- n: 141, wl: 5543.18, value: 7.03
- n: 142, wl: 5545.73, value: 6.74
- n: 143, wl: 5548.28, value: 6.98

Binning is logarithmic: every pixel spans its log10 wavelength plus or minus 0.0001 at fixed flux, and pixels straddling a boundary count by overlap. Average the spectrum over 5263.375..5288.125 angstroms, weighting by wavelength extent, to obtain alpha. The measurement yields 7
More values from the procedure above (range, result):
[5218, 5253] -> 7.13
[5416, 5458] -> 6.95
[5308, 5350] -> 7.07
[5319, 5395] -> 7.06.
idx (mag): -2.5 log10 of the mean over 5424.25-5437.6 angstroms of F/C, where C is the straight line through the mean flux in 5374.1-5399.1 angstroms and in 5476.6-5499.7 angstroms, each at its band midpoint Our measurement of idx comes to 0.01 mag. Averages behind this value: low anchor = 7.04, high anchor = 6.95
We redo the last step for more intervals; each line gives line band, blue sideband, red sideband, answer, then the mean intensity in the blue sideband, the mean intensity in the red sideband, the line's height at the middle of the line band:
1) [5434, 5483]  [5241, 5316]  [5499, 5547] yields 0.01 mag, 7.09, 6.96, 7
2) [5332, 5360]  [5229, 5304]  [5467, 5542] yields -0.01 mag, 7.09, 6.99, 7.05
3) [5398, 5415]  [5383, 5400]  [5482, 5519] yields 0.01 mag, 7.12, 6.99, 7.1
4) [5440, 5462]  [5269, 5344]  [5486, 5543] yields 0.02 mag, 7.07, 6.97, 7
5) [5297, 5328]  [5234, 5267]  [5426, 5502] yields 0.00 mag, 7.13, 6.94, 7.07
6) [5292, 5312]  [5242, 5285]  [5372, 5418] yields -0.02 mag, 7.03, 7.03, 7.03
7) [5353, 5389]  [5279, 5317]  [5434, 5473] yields 0.00 mag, 7.13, 6.95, 7.05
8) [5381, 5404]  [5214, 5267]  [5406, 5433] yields -0.01 mag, 7.12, 7.01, 7.03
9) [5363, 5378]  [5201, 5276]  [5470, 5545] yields 0.01 mag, 7.09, 6.97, 7.03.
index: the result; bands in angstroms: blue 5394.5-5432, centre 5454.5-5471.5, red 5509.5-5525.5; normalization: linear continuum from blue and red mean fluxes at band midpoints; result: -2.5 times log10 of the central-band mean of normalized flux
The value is 0.01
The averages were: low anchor 7.02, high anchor 7.08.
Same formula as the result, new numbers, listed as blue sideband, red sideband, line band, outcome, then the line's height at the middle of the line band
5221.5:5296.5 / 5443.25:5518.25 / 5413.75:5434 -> 0.00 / 6.99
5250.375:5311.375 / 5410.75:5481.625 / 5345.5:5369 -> -0.02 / 7.02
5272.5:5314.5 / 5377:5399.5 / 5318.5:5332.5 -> 0.02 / 7.12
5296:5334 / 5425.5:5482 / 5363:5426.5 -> -0.01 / 6.99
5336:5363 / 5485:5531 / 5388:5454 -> 0.01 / 7.07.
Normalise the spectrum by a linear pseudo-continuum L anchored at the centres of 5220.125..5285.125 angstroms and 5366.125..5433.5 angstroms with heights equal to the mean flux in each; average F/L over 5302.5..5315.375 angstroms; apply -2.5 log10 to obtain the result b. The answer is -0.024 mag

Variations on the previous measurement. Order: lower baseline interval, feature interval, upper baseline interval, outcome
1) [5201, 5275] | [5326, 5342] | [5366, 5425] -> 0.01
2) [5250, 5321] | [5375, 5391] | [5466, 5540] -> 0.00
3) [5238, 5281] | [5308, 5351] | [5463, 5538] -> -0.01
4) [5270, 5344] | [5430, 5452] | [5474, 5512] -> 0.01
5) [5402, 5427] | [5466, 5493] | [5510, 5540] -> -0.01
